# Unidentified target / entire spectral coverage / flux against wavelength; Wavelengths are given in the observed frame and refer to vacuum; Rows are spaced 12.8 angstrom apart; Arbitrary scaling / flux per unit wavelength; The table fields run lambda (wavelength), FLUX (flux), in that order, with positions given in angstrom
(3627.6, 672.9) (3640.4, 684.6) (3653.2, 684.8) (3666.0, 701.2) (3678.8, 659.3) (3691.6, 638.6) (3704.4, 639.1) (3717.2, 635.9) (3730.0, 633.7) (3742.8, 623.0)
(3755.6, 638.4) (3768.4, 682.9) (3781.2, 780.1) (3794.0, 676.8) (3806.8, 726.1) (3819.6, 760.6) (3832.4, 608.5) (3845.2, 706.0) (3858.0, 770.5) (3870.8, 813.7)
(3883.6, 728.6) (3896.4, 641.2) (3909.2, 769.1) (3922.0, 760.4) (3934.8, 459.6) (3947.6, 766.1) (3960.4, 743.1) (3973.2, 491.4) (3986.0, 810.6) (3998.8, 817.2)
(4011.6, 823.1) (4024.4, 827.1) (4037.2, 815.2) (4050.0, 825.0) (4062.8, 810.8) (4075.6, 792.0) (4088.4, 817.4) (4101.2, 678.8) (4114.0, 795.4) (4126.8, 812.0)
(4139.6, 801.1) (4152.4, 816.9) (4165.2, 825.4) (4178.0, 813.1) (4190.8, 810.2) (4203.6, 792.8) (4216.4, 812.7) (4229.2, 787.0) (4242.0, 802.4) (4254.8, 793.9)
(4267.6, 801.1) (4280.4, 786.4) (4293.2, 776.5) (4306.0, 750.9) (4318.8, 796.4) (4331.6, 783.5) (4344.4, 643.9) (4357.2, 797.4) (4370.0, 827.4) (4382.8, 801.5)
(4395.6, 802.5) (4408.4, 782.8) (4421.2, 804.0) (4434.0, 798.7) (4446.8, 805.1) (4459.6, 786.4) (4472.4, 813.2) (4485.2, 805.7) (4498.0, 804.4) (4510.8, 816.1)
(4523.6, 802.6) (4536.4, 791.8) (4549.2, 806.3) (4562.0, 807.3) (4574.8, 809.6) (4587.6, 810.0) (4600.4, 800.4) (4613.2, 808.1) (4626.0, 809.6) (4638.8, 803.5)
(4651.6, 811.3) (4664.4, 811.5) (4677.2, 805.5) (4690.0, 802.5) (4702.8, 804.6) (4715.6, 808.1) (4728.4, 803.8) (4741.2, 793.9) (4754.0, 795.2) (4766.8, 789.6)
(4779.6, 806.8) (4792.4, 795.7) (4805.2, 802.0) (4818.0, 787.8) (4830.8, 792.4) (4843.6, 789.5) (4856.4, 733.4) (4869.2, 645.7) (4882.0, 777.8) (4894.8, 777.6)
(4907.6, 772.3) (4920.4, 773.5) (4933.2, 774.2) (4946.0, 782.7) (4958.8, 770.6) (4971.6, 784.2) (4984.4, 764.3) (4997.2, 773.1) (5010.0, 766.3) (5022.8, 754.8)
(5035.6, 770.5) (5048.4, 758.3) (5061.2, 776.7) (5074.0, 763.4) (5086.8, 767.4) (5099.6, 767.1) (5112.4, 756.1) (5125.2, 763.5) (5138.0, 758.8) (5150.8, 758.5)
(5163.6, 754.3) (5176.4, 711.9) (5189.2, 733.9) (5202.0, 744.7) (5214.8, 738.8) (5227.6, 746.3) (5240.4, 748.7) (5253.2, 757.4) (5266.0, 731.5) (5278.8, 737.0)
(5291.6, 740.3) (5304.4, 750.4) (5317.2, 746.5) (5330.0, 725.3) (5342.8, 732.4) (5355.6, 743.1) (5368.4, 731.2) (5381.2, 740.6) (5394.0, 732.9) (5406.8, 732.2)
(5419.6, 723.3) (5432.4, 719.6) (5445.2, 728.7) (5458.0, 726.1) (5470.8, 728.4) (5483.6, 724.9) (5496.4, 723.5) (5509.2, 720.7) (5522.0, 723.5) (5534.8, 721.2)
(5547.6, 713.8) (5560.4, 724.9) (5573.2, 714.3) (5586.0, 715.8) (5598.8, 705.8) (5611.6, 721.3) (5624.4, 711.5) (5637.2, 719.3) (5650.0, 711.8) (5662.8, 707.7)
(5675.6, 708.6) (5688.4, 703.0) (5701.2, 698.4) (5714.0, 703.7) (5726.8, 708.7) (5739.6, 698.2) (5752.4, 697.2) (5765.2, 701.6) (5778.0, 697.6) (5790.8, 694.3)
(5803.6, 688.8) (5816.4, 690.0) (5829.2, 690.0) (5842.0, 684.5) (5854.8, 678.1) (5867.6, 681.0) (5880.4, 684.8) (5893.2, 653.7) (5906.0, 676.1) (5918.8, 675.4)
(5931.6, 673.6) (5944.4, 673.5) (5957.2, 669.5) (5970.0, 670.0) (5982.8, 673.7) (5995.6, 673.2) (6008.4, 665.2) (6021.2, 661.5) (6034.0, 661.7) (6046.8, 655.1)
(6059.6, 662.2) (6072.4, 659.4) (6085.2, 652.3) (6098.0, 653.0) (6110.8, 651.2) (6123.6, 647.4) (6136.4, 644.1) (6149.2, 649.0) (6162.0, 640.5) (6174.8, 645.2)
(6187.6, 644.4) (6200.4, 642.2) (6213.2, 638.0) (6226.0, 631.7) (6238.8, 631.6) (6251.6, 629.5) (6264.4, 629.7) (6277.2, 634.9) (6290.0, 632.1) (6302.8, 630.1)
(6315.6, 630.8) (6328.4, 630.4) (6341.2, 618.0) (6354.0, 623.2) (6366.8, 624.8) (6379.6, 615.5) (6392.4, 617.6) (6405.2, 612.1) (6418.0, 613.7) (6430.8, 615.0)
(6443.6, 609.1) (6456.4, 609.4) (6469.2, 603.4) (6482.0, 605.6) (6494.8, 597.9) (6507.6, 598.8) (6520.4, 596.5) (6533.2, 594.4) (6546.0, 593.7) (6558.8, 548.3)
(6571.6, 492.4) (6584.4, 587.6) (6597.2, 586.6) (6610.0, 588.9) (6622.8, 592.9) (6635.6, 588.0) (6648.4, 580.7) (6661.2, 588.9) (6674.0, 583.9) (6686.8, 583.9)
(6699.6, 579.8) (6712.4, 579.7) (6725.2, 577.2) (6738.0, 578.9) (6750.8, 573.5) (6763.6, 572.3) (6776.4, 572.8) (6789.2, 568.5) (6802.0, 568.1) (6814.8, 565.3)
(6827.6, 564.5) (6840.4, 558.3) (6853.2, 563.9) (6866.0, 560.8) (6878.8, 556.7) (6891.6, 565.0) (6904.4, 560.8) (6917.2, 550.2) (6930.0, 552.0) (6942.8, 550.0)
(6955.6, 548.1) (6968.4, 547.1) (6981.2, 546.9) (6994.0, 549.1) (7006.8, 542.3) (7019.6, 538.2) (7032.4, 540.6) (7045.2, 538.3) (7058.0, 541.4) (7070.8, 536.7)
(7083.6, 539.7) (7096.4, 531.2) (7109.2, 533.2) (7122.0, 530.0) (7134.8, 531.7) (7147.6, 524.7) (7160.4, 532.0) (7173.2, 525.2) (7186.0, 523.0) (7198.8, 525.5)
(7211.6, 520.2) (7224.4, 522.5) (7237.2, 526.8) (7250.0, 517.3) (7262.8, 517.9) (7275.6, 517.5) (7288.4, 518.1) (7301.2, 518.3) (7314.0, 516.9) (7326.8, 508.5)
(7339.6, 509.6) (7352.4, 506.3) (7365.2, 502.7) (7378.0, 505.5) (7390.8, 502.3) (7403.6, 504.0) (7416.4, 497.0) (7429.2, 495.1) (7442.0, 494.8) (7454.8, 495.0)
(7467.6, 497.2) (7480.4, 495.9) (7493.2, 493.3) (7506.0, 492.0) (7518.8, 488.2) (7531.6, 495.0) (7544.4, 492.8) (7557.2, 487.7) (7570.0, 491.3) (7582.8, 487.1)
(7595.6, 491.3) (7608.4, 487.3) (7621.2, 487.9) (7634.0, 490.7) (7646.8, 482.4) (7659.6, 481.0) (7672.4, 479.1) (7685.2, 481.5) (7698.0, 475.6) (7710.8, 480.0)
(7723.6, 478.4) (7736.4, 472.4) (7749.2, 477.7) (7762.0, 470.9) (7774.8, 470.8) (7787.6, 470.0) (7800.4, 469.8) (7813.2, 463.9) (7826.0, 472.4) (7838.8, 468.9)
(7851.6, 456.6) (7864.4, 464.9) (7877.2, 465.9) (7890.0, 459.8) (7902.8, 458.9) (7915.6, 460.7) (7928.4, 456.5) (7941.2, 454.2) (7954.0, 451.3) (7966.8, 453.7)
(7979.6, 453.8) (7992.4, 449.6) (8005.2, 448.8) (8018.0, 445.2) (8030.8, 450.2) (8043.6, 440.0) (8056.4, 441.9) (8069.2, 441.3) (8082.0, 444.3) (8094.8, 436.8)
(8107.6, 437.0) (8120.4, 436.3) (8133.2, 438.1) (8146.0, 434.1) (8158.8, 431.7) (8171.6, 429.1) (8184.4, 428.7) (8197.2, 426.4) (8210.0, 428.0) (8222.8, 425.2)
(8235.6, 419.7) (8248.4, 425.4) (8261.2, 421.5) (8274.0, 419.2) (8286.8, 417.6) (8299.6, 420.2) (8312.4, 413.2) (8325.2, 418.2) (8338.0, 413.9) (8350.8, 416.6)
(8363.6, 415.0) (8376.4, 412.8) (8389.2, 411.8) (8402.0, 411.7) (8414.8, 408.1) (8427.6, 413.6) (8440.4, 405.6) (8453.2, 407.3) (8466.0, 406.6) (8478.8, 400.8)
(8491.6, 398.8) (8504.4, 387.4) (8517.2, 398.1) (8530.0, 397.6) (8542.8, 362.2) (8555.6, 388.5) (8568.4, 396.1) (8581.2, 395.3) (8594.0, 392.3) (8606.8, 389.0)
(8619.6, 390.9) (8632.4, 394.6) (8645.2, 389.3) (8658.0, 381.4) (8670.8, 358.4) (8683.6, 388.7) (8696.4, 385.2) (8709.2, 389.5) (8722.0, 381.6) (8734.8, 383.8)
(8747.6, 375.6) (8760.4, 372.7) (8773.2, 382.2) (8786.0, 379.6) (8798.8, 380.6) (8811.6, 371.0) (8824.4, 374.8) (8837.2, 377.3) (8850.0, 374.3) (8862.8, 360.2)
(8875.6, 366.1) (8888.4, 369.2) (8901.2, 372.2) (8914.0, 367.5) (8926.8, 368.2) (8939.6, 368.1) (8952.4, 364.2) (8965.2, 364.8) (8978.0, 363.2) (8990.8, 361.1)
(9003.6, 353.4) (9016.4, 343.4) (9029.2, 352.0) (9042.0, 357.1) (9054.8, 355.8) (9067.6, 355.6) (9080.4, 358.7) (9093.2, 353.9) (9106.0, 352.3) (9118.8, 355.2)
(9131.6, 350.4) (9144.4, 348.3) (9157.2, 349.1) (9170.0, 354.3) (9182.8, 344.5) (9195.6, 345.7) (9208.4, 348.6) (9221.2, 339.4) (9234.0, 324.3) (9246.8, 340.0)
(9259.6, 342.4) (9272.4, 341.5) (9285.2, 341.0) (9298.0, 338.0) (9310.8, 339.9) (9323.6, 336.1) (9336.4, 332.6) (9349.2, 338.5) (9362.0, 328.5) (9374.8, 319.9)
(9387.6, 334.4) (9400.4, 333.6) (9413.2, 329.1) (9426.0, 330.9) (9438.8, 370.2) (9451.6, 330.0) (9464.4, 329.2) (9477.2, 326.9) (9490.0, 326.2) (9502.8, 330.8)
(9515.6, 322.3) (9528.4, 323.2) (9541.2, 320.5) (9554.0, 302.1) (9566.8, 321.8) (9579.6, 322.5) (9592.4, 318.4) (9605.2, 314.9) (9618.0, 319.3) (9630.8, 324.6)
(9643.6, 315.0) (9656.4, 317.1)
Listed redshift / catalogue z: 0.000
